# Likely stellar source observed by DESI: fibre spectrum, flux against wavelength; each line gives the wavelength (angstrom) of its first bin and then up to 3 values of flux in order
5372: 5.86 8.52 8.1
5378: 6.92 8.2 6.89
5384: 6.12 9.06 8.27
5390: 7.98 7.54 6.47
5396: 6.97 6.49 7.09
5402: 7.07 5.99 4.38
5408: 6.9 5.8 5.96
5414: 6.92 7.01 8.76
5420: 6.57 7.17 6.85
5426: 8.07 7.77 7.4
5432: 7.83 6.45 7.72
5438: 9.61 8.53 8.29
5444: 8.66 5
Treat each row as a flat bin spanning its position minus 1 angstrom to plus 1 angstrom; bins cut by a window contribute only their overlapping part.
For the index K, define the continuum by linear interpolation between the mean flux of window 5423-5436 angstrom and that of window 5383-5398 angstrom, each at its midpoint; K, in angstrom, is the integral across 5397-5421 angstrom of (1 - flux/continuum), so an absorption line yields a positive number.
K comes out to 2.7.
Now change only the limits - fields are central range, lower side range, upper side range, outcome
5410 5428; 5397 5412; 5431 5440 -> -0.2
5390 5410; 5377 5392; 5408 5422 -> 1.8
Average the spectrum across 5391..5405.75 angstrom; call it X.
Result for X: 6.68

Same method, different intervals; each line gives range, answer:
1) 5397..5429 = 6.8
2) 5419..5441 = 7.63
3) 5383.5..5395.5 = 7.61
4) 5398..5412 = 6.21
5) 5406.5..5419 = 6.79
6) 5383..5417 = 6.82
